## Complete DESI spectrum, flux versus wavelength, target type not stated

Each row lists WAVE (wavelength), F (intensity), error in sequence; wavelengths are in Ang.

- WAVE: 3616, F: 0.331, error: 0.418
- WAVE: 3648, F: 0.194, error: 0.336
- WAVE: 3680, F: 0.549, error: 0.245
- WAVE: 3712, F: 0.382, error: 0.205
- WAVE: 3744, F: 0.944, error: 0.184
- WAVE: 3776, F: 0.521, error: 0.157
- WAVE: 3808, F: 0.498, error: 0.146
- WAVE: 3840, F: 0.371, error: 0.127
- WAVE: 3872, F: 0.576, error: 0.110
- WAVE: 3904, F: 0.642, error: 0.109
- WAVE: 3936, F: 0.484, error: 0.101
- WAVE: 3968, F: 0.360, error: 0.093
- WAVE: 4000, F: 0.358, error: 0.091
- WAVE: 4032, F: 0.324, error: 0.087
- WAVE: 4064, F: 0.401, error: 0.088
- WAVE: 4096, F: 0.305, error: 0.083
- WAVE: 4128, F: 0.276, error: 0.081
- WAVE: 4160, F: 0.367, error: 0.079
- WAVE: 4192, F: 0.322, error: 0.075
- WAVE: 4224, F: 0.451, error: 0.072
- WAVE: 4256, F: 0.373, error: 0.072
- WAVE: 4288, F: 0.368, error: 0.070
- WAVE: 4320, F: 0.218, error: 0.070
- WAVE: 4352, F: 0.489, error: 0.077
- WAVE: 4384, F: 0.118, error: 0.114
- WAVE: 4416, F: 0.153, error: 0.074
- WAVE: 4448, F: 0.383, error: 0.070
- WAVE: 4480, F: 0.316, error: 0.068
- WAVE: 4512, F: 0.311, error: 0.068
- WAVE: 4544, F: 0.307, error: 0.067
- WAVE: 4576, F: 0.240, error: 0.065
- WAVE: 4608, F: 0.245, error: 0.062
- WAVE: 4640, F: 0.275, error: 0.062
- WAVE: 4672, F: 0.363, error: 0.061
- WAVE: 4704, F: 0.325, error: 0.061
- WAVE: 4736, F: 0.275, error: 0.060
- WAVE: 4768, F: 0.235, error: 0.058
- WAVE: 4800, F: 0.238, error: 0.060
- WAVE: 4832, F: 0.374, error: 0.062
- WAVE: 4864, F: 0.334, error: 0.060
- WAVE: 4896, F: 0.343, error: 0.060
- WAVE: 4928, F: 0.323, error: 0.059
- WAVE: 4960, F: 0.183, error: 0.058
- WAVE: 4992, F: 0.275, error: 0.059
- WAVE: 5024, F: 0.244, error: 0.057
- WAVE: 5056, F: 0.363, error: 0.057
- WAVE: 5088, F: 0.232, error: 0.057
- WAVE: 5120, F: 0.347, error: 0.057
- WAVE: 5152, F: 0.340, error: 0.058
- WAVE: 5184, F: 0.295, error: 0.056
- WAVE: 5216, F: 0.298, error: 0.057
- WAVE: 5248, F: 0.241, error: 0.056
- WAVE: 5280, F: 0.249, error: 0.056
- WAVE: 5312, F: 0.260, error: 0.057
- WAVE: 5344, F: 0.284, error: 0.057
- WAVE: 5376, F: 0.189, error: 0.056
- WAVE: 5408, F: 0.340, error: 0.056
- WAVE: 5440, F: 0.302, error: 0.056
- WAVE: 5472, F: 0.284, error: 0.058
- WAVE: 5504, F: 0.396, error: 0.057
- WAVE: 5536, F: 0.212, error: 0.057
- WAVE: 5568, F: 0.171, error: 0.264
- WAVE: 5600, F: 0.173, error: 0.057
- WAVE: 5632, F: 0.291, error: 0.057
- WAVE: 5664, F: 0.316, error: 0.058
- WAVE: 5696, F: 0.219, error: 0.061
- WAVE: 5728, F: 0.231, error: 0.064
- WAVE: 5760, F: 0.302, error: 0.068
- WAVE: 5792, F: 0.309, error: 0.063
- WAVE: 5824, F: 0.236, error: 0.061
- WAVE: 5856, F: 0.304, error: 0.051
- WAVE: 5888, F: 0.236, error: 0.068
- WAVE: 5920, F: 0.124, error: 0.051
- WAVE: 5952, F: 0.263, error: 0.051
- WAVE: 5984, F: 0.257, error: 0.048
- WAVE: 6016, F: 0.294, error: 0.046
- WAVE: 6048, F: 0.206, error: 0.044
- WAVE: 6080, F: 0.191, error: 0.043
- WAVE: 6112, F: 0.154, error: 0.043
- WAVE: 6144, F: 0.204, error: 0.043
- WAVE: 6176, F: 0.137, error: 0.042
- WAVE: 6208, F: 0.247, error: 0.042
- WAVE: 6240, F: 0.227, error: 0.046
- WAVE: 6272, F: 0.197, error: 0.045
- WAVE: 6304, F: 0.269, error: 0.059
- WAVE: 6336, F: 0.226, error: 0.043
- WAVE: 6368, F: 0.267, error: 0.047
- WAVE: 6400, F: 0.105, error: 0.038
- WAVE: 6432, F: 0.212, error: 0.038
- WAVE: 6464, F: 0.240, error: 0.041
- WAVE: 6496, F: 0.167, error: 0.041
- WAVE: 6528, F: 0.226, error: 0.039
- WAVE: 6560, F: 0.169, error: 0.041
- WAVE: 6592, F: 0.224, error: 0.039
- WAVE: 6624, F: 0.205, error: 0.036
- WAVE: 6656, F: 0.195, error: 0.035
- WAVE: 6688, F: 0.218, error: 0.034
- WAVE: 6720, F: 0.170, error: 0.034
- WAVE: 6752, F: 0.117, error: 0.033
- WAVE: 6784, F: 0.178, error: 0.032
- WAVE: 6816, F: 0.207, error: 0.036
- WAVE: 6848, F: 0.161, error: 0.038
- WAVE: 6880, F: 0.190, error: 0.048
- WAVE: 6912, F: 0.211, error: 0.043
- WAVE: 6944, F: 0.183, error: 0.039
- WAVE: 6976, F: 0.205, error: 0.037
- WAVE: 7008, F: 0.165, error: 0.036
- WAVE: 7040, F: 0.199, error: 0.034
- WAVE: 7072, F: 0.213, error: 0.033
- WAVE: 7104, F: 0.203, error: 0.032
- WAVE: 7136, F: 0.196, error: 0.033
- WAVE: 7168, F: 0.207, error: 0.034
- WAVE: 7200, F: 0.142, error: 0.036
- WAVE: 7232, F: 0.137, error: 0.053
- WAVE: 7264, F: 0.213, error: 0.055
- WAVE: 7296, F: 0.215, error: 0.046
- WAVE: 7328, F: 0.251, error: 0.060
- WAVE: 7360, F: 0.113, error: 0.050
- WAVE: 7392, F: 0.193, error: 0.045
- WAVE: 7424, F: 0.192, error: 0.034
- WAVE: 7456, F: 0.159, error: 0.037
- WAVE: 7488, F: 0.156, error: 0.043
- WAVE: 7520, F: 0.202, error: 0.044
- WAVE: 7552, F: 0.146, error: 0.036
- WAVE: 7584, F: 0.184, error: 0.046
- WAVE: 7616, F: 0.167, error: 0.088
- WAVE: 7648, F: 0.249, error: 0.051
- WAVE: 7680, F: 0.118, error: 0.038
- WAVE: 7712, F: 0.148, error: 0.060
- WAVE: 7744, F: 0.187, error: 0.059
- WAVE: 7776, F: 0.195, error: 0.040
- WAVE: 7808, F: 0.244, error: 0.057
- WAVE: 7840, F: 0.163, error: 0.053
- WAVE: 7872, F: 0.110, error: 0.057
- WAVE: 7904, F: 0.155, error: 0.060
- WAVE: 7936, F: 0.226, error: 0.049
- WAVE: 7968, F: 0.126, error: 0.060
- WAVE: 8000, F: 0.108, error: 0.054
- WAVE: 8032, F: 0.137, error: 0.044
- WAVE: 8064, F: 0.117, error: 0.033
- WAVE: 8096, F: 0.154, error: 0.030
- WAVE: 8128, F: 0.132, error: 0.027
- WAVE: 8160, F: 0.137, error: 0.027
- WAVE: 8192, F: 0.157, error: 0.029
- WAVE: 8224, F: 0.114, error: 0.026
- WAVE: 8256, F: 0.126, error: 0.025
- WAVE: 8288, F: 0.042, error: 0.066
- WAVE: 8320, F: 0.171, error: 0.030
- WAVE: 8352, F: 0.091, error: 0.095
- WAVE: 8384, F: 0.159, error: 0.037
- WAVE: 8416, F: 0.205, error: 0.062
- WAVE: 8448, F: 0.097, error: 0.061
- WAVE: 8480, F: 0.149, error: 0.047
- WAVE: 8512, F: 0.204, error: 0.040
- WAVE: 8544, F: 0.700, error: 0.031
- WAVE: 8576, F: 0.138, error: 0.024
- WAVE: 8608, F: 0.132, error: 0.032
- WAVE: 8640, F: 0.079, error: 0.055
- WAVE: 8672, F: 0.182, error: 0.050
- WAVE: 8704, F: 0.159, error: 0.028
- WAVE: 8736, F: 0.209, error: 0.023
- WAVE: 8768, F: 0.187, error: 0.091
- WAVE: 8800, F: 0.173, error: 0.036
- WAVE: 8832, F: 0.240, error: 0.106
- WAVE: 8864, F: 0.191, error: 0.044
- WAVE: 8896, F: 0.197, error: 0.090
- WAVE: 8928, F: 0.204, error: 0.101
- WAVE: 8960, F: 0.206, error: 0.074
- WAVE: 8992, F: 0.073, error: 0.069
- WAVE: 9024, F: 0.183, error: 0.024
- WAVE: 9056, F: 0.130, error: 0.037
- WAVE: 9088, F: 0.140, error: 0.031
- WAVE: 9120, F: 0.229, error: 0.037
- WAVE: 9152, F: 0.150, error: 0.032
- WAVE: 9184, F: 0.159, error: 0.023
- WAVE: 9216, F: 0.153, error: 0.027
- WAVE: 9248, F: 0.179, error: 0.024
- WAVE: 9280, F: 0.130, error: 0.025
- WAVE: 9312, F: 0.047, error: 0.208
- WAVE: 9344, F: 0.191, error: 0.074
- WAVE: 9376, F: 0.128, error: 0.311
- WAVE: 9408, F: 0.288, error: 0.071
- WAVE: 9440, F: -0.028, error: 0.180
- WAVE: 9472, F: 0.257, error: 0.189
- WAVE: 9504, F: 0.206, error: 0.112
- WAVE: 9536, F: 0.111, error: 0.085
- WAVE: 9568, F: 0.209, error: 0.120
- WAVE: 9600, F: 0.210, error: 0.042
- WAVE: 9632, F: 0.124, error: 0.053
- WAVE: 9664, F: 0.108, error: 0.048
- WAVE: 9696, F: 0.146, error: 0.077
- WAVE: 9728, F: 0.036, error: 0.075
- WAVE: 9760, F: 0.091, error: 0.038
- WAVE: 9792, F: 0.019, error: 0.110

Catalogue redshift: 1.289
